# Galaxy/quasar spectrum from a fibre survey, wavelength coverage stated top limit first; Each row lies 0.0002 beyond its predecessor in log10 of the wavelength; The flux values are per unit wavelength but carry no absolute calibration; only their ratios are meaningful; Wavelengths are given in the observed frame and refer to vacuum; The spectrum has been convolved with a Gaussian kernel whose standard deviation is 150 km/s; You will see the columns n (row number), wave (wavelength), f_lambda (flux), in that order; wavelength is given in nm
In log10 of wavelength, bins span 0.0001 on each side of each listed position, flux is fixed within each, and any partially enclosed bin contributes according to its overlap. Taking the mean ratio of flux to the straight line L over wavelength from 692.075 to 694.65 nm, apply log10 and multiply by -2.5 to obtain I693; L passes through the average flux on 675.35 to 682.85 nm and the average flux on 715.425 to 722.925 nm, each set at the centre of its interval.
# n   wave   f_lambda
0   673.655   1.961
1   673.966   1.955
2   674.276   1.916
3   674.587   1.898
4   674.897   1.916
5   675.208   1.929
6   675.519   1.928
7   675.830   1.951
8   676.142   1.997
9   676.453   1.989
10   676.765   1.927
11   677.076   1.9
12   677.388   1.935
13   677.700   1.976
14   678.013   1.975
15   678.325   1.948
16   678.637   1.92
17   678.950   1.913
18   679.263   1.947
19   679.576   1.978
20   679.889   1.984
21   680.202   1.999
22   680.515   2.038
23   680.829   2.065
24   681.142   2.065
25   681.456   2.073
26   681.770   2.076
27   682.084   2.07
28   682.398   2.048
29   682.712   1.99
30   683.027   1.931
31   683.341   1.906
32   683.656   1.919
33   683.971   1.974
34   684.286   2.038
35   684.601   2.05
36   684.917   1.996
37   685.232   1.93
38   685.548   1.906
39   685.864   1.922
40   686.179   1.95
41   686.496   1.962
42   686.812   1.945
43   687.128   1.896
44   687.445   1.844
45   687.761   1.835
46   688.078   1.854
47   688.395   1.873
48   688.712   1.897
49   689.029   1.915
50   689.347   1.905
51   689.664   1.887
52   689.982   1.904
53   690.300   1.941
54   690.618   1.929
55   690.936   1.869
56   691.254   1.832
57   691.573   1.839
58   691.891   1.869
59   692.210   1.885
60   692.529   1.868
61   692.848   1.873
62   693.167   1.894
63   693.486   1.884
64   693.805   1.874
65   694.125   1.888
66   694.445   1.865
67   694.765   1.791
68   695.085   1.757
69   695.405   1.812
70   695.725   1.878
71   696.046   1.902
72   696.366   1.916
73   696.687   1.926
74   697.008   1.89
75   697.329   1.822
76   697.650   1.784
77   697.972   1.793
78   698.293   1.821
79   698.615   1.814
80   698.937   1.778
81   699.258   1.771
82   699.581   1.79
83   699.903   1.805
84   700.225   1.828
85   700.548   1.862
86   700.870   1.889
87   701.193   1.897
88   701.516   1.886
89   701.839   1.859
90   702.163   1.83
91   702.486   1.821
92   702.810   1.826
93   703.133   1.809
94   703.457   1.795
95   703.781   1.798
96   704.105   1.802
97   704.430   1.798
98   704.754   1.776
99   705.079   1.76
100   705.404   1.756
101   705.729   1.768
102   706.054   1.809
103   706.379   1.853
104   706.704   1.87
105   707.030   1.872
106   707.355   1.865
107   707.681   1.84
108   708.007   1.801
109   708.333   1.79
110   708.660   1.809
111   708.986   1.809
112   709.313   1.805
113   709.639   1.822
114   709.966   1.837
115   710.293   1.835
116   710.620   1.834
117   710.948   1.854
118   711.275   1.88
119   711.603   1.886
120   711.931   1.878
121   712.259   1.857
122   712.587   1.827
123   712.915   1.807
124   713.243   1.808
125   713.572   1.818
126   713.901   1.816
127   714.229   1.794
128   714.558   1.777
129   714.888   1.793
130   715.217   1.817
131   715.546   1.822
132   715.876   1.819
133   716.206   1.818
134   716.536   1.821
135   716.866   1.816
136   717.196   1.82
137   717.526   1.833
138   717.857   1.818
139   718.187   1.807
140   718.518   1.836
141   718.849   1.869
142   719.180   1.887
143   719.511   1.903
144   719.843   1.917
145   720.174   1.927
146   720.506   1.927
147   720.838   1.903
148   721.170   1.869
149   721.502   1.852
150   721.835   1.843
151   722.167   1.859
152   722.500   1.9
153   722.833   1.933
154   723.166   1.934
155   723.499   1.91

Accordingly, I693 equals 0.04 mag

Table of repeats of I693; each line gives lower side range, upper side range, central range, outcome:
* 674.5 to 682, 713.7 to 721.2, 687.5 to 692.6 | 0.031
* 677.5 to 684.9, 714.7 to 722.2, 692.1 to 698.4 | 0.048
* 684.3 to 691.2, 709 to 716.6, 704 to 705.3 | 0.045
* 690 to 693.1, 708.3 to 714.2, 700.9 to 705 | 0.016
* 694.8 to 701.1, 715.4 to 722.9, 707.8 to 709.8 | 0.024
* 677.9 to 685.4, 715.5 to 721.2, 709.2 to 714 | 0.025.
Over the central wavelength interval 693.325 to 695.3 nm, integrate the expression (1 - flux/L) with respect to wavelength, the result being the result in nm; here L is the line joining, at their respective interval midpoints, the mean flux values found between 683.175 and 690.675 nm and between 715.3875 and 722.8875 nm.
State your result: 0.07 nm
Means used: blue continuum 1.92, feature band 1.84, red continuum 1.86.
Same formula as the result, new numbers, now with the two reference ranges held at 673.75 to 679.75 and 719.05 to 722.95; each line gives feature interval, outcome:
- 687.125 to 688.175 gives 0.043 nm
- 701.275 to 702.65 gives 0.045 nm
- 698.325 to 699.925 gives 0.104 nm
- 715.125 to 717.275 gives 0.089 nm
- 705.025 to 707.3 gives 0.109 nm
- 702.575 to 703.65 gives 0.057 nm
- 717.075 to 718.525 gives 0.057 nm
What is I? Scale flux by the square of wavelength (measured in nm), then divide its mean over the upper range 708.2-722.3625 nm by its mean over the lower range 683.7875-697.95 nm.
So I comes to 1.04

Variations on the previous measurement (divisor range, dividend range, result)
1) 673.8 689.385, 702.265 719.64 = 1.01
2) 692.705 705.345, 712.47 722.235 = 1.06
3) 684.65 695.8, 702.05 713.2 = 1.02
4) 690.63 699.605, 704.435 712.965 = 1.03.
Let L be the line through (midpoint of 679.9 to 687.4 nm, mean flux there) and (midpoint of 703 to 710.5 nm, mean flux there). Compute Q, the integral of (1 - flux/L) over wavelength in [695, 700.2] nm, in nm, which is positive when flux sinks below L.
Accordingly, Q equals 0.14 nm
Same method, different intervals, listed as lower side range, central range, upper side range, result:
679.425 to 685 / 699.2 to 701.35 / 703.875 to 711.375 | 0.042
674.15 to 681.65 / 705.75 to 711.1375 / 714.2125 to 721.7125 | 0.128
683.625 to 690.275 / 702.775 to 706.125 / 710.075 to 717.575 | 0.130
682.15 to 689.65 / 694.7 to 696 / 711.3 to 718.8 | 0.055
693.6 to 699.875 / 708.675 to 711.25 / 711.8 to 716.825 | -0.011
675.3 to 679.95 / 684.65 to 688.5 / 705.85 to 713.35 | 0.009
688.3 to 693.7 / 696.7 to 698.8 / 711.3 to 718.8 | 0.046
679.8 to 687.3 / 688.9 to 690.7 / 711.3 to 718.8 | 0.040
